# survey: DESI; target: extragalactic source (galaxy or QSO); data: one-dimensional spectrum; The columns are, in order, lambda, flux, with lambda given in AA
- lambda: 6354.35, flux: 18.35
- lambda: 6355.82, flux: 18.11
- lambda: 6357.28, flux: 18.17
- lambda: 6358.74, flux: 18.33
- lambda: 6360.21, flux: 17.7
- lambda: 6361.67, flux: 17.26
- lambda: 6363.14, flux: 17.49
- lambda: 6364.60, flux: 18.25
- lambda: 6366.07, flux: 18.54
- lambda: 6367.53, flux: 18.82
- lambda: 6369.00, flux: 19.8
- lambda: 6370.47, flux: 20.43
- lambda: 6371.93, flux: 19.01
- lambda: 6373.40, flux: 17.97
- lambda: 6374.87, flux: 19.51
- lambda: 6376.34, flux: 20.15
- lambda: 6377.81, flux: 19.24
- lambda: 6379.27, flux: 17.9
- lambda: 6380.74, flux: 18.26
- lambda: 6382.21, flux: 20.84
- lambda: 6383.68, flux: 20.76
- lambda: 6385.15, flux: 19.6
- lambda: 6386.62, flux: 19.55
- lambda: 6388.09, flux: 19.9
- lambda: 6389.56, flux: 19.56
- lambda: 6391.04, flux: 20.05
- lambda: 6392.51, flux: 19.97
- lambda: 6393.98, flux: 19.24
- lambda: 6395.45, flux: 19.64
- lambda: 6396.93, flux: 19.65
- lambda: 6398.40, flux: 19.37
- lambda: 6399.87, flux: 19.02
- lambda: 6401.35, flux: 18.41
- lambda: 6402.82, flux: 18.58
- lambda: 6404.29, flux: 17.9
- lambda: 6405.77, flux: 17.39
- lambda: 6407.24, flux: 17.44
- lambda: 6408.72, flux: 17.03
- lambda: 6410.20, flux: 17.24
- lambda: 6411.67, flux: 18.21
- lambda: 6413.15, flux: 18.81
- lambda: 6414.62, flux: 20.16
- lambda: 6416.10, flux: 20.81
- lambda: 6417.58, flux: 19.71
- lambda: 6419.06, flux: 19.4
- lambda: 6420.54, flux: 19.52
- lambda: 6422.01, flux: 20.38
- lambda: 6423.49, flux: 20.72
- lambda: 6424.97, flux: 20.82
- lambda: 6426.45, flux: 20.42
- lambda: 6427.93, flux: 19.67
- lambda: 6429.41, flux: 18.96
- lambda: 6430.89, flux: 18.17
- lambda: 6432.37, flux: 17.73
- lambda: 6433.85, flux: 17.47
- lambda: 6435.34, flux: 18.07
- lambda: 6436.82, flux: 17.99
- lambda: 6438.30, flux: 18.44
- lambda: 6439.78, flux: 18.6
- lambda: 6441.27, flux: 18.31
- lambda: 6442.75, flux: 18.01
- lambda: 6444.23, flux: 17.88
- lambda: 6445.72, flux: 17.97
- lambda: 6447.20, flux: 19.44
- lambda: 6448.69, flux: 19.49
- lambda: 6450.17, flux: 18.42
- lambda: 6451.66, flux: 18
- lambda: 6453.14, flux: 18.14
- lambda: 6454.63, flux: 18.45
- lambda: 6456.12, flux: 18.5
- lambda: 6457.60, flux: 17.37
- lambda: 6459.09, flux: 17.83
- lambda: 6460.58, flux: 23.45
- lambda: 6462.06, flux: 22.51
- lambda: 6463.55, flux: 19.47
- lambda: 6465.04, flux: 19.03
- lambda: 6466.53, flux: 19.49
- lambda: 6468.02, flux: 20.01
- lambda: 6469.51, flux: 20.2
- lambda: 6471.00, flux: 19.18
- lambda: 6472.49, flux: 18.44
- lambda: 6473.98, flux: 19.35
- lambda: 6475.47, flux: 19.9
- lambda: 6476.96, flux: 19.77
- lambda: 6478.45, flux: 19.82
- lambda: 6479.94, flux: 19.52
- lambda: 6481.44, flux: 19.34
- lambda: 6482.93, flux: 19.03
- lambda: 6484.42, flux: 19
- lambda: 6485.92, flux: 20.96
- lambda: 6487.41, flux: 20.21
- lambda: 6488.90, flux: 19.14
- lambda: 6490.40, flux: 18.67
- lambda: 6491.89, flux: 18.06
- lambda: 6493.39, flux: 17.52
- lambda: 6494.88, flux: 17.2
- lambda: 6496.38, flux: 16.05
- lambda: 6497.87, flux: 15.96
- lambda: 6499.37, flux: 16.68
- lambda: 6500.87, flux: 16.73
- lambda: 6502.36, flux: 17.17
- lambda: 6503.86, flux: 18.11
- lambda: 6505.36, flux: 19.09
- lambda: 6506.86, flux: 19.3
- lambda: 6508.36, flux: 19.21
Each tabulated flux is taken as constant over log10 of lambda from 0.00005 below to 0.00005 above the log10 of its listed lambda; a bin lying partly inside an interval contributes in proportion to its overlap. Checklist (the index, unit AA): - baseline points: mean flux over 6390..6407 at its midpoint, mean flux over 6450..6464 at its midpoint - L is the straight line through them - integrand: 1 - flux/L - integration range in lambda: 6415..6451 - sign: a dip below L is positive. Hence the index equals 0.2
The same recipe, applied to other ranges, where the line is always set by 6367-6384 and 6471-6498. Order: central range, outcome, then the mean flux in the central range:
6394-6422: 0.5 AA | 18.8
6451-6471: -0.5 AA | 19.4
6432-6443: 0.6 AA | 18.1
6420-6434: -0.3 AA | 19.5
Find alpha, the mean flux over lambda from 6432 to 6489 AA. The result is 19.1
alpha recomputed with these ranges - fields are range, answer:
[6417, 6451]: 18.9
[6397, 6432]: 19.1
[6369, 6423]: 19.2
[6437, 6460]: 18.3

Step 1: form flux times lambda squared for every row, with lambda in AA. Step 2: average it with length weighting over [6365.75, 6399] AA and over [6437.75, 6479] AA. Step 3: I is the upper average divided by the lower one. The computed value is 1.01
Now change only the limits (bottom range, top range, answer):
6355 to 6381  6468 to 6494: 1.08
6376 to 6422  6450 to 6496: 1.03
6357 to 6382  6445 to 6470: 1.06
